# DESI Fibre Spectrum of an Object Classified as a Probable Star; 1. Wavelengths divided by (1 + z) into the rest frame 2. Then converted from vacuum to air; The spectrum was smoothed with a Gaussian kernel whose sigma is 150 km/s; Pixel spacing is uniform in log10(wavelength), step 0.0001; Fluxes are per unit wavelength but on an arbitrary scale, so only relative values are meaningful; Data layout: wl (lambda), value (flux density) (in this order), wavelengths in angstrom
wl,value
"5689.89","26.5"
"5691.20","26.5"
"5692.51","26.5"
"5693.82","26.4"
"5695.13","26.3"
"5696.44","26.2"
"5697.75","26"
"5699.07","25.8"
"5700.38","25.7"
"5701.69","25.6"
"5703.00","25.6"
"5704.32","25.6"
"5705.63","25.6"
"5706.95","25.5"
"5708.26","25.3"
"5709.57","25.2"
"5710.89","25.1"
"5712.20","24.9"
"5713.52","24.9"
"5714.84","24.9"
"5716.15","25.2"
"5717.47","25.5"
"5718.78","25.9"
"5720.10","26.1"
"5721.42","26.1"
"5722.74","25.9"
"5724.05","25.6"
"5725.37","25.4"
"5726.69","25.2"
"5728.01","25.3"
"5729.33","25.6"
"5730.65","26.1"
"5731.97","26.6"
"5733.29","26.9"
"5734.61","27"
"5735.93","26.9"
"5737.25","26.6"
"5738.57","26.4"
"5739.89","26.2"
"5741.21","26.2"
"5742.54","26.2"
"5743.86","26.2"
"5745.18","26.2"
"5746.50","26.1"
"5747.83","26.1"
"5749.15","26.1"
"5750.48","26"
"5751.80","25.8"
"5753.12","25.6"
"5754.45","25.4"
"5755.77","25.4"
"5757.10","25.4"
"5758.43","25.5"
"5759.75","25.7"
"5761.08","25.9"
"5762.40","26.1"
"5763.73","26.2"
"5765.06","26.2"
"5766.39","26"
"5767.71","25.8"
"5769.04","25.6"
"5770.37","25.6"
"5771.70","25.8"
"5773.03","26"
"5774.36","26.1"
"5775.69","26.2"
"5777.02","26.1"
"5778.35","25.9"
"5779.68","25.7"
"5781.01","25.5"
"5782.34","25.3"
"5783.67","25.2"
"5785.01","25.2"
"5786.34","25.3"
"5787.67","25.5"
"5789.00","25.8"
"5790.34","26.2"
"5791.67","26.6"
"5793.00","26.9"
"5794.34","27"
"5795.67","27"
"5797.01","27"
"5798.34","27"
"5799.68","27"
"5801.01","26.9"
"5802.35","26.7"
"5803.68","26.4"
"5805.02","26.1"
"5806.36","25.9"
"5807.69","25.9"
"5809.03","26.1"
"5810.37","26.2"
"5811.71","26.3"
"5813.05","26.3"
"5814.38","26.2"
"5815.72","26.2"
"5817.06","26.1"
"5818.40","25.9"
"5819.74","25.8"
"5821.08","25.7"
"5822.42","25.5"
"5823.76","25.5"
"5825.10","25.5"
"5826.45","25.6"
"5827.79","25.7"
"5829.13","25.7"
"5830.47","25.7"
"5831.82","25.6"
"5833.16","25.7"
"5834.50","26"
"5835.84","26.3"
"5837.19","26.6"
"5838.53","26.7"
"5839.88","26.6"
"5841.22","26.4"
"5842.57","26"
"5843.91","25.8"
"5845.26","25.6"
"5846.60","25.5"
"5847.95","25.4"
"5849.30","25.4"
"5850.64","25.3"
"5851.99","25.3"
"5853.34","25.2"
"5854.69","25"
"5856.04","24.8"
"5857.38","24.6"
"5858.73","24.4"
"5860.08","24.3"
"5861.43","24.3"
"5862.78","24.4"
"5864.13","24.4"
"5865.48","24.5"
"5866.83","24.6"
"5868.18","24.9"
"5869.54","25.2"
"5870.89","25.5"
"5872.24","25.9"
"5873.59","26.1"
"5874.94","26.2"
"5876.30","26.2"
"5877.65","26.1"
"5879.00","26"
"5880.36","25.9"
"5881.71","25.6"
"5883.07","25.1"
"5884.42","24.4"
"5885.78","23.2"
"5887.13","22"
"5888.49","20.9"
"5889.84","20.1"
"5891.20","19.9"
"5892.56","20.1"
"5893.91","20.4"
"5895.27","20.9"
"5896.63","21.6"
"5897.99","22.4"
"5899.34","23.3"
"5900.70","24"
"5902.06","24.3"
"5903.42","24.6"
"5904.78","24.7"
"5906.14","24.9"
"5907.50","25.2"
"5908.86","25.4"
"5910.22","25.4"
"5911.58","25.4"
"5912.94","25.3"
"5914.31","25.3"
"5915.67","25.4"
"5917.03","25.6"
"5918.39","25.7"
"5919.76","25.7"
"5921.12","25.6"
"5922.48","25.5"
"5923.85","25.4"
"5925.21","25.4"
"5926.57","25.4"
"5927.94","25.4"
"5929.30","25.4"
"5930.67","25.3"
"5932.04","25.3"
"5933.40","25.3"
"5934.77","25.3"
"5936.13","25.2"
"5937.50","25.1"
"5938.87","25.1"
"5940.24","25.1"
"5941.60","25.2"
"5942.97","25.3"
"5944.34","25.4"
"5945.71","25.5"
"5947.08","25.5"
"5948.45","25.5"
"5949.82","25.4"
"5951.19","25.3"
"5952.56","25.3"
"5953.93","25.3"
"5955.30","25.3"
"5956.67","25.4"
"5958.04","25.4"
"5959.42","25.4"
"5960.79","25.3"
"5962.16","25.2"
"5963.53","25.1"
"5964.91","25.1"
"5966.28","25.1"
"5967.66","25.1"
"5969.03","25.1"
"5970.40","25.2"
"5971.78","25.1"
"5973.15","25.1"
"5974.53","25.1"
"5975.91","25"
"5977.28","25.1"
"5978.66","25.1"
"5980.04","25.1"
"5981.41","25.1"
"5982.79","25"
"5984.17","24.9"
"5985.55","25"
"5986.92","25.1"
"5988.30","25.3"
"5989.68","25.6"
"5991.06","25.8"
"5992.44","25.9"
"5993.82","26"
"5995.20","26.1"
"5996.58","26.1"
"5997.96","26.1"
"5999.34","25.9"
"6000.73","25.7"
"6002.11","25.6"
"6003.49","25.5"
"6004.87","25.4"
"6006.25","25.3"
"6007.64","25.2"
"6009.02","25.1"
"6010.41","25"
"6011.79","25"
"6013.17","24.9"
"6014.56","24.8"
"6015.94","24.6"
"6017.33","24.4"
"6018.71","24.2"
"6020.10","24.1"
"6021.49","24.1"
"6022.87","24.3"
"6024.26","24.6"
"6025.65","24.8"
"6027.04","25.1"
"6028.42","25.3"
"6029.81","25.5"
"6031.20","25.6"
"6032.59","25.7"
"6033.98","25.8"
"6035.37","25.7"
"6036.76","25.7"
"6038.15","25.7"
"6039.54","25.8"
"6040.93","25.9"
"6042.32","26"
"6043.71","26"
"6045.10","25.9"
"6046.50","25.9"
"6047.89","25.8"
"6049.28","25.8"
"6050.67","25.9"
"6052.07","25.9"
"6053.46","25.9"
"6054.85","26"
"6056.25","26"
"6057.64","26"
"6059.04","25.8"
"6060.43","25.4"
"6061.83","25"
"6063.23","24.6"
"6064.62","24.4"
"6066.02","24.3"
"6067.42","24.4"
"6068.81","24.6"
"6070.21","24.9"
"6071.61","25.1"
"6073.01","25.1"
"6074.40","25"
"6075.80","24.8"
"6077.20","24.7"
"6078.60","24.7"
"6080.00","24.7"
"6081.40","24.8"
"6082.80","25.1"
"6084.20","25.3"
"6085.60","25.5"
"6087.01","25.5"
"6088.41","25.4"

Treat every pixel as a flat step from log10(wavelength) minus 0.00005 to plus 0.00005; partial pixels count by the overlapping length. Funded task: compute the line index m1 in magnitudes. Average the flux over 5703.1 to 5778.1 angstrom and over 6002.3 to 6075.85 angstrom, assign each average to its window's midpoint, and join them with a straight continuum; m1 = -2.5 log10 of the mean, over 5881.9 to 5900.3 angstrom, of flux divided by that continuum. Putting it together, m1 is 0.16 mag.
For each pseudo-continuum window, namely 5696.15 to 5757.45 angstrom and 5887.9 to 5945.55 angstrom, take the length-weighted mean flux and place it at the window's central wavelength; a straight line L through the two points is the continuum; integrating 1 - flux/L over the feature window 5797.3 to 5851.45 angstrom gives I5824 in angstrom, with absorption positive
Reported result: -2.1 angstrom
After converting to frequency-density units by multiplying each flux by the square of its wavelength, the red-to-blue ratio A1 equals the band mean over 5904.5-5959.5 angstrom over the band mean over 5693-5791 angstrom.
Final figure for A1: 1.05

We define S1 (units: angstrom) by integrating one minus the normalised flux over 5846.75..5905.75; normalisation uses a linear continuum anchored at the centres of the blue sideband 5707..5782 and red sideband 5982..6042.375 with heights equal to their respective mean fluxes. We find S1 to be 3.31 angstrom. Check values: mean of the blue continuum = 25.8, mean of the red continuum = 25.3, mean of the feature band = 24.1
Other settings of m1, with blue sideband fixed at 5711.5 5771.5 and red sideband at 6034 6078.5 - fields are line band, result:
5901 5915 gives 0.03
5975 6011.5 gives 0.00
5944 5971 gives 0.01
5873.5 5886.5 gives 0.01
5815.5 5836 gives 0.00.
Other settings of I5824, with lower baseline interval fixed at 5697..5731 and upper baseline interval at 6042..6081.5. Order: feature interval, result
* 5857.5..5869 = 0.42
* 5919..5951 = 0.02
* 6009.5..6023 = 0.41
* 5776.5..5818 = -1.16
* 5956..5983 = 0.21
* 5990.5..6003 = -0.28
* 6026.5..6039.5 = -0.14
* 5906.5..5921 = -0.03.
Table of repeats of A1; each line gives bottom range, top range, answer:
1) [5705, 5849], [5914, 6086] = 1.05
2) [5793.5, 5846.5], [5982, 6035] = 1.03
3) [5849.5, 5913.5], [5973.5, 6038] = 1.09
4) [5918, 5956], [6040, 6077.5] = 1.04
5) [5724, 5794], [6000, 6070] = 1.07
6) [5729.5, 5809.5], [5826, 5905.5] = 0.97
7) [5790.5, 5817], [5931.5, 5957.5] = 1.00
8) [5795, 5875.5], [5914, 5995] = 1.02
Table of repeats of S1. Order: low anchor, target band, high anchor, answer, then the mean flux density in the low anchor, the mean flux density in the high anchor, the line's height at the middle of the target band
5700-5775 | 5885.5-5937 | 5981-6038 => 2.7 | 25.8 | 25.2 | 25.5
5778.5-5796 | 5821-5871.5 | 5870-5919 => -0.9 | 25.9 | 24.1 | 24.9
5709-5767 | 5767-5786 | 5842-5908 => -0.2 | 25.9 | 24.3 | 25.4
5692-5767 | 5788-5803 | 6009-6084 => -0.6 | 25.9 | 25.2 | 25.7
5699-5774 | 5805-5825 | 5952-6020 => -0.3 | 25.8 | 25.2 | 25.6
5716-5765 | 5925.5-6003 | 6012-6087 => 0.2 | 26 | 25.2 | 25.4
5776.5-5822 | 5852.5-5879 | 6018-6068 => 0.8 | 26.1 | 25.4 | 25.9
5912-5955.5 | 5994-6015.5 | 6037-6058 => 0.2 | 25.4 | 25.9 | 25.7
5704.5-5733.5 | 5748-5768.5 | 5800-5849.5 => -0.1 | 25.6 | 26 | 25.7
